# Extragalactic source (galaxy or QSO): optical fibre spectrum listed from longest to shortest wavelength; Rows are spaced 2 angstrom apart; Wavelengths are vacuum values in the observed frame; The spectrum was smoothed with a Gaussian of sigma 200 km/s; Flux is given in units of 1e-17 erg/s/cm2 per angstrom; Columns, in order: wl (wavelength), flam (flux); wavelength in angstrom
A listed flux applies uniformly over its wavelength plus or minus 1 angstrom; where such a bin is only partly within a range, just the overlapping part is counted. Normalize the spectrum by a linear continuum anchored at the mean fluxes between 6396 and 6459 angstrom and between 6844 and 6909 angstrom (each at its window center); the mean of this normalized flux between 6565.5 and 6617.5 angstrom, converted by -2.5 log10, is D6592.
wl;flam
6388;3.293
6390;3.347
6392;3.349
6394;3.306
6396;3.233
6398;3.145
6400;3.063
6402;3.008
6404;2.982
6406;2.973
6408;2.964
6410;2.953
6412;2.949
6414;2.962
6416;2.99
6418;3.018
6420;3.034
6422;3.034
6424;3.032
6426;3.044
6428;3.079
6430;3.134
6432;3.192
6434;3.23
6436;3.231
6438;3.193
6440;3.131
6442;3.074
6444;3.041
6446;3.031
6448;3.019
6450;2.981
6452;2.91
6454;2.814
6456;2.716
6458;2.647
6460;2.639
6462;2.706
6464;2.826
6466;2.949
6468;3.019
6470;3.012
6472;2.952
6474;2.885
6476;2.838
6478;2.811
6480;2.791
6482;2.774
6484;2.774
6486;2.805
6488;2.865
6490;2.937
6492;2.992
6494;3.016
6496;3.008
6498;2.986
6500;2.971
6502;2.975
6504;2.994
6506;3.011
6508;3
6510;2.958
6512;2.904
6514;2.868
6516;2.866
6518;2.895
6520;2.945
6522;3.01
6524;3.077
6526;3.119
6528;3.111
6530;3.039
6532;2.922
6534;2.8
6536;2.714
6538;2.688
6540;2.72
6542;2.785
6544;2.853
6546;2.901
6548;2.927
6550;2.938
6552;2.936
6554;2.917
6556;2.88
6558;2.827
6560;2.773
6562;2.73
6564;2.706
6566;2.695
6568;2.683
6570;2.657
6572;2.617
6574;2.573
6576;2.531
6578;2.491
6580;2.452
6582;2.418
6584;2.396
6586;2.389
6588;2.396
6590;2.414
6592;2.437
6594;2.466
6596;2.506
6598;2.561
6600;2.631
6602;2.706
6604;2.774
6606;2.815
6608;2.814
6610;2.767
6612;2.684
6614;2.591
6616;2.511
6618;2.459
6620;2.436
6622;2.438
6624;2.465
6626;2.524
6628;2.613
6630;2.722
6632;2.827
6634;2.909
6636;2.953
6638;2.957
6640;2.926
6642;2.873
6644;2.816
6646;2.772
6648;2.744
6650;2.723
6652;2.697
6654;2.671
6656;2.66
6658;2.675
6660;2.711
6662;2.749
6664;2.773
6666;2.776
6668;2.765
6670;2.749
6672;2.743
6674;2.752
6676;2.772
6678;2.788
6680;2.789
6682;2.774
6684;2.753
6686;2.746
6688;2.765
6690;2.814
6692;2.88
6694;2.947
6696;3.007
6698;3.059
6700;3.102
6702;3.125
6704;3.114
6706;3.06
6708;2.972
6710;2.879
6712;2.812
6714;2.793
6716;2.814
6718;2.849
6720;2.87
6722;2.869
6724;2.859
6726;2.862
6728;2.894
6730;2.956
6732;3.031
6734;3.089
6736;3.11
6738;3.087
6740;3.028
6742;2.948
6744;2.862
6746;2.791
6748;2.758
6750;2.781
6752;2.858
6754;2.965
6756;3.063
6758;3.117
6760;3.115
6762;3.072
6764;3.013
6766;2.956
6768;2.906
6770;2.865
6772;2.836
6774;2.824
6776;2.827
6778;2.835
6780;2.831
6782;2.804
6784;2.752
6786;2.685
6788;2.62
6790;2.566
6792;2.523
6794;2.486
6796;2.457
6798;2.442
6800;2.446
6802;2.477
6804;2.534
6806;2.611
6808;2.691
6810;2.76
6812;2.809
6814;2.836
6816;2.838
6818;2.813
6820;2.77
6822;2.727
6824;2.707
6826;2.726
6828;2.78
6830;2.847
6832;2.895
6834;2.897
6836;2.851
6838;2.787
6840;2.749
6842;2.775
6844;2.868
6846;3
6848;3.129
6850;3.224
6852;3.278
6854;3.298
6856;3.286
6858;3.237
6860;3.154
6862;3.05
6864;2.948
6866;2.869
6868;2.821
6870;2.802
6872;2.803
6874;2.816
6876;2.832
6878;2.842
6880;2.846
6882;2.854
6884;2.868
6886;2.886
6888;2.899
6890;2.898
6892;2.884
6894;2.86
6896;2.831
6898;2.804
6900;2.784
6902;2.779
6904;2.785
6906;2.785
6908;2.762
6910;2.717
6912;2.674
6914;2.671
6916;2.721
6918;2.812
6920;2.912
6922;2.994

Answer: 0.16 mag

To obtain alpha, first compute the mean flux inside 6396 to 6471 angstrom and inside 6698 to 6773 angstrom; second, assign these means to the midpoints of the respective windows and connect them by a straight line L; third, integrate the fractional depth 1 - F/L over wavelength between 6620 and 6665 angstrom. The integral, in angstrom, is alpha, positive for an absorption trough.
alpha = 3.6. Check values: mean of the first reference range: 3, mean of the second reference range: 2.95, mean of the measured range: 2.73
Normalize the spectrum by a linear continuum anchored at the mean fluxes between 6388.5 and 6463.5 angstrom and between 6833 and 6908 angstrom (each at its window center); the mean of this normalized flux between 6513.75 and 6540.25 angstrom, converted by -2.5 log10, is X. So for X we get 0.032 mag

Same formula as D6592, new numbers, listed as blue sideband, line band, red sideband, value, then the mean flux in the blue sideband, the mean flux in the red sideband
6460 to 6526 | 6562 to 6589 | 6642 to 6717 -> 0.13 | 2.92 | 2.83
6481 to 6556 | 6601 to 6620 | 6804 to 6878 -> 0.09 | 2.92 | 2.89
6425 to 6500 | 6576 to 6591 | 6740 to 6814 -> 0.19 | 2.95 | 2.78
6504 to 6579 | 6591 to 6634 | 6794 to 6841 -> 0.08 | 2.84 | 2.71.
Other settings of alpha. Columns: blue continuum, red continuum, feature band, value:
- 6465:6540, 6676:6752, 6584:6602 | 2.7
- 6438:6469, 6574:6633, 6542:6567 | -1.5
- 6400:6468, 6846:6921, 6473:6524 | 1.0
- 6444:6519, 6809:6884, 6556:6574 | 1.2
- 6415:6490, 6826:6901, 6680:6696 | 0.6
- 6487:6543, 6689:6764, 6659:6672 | 0.9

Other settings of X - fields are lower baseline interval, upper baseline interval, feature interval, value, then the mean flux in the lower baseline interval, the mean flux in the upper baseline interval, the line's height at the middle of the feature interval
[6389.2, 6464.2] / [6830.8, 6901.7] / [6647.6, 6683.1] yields 0.09 mag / 3.03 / 2.93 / 2.97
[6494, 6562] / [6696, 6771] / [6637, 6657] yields 0.06 mag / 2.92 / 2.95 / 2.94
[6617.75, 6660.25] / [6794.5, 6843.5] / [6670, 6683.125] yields -0.02 mag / 2.71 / 2.72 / 2.71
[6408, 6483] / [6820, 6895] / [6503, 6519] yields 0.01 mag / 2.96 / 2.92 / 2.96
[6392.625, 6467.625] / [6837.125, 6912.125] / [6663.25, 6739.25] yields 0.02 mag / 3.01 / 2.91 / 2.95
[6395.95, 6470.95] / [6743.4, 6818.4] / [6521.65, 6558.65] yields 0.01 mag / 3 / 2.77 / 2.93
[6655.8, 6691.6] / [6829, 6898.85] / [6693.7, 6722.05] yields -0.06 mag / 2.76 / 2.93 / 2.79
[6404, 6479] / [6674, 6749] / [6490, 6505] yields -0.01 mag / 2.97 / 2.91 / 2.96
